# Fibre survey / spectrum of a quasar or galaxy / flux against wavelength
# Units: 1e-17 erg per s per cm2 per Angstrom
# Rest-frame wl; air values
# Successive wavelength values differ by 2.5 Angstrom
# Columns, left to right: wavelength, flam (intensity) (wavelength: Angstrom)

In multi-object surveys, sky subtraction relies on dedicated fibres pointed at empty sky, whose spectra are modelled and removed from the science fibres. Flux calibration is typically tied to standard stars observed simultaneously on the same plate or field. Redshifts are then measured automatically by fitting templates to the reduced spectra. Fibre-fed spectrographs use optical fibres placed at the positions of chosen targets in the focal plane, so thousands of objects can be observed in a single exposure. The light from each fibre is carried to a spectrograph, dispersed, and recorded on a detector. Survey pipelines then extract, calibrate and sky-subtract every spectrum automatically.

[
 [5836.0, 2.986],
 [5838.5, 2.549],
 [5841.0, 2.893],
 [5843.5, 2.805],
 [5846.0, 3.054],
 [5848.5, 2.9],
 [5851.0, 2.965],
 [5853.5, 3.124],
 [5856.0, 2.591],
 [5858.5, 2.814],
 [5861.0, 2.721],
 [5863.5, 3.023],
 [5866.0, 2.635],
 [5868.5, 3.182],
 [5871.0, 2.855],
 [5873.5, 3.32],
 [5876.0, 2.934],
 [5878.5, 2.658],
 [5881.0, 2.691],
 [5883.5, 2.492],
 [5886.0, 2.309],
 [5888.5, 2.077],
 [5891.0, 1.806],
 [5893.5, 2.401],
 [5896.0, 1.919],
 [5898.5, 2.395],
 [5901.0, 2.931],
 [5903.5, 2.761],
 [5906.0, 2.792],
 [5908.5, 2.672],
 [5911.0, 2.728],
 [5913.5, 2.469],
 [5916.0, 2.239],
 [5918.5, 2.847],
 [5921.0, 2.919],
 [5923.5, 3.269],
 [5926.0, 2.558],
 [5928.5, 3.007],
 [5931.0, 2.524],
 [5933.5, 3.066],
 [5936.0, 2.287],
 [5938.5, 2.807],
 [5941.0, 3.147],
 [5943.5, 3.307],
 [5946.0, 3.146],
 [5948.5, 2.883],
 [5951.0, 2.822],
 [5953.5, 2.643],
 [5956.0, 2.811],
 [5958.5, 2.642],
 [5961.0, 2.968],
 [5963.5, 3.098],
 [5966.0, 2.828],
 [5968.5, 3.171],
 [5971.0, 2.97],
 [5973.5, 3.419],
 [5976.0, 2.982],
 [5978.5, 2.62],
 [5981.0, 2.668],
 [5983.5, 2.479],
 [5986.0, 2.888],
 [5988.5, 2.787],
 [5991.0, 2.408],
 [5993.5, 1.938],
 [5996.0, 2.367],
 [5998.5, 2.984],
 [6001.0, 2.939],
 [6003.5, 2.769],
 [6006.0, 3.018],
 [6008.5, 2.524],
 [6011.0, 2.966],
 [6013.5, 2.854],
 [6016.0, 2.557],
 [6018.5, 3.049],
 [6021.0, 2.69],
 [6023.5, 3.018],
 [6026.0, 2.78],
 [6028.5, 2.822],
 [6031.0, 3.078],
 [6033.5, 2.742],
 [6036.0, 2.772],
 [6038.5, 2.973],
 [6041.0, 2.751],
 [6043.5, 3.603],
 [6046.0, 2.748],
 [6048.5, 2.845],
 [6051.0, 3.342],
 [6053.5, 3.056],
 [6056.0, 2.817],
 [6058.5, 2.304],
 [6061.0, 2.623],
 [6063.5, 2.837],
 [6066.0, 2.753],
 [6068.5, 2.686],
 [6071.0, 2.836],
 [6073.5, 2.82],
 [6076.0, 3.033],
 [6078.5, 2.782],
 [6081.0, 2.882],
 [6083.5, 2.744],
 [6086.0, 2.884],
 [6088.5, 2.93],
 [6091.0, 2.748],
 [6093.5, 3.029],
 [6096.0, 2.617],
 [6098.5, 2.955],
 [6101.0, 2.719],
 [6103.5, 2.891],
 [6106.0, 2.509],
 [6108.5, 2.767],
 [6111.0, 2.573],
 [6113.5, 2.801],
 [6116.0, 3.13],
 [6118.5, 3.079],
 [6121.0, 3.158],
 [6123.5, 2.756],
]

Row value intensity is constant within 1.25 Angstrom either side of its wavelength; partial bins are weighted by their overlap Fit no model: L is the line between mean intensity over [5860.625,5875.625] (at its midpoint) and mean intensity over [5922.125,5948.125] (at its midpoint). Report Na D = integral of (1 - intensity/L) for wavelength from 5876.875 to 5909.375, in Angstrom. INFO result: 5.4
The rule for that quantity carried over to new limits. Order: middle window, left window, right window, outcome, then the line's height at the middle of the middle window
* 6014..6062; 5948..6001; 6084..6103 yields -1.04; 2.81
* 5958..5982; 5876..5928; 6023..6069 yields -2.13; 2.71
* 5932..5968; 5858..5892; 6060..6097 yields -2.12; 2.73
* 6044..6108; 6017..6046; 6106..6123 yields 1.68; 2.9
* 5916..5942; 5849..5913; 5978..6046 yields -0.95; 2.71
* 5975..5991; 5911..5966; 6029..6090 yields 0.76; 2.84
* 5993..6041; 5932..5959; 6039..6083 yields 1.25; 2.87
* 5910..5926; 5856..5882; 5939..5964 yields 0.99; 2.91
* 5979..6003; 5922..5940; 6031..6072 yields 1.84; 2.83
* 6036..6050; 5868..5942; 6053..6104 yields -1.00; 2.77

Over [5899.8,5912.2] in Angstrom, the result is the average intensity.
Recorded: 2.78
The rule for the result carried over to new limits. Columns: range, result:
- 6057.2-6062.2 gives 2.47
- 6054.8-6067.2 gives 2.67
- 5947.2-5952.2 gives 2.86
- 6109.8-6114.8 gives 2.69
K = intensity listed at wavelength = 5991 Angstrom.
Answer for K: 2.408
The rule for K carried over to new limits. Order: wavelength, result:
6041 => 2.751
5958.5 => 2.642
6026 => 2.78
